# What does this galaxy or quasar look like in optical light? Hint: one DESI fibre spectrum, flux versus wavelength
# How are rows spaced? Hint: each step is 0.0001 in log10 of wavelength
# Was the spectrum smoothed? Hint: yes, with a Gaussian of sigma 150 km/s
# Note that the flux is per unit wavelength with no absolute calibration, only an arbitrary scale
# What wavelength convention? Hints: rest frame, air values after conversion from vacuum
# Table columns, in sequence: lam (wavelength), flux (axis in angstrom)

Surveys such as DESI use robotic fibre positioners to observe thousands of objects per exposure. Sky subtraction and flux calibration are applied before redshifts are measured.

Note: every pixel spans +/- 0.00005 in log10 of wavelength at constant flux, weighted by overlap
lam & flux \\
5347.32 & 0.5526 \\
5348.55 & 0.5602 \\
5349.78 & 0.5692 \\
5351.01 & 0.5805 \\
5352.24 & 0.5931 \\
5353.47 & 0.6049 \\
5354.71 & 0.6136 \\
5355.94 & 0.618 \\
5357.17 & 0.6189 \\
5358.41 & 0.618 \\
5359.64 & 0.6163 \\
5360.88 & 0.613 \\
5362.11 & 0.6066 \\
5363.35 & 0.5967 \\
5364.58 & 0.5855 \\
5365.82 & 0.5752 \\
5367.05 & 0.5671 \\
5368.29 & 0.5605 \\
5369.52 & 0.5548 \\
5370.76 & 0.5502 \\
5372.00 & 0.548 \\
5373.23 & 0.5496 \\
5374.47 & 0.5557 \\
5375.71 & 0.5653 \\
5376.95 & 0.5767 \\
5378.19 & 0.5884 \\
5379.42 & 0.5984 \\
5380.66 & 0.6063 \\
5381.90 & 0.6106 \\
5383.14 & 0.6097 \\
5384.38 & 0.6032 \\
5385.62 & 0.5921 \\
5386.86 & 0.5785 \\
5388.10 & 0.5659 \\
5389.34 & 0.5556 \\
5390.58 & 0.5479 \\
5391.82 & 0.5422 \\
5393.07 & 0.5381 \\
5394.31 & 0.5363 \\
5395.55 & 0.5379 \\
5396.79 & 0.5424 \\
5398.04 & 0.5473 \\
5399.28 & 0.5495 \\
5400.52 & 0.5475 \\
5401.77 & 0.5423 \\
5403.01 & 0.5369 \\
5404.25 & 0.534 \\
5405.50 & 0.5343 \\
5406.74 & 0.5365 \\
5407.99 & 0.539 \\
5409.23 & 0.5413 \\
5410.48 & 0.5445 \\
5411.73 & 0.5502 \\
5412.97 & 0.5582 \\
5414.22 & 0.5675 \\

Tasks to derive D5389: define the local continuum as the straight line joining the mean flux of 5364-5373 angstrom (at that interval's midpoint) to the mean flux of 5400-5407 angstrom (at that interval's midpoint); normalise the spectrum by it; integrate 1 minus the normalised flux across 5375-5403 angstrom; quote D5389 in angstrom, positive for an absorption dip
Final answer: -0.9 angstrom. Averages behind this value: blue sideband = 0.563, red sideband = 0.539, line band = 0.567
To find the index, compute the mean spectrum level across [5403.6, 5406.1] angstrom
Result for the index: 0.534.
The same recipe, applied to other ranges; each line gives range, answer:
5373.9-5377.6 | 0.565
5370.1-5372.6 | 0.548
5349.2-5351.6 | 0.575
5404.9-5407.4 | 0.535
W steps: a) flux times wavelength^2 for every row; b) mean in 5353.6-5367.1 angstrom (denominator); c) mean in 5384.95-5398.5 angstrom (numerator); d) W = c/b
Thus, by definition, 0.9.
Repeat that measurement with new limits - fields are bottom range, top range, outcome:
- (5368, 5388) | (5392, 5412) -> 0.94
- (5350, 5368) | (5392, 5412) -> 0.92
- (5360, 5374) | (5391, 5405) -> 0.95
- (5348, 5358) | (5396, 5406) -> 0.93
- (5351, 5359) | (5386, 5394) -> 0.92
